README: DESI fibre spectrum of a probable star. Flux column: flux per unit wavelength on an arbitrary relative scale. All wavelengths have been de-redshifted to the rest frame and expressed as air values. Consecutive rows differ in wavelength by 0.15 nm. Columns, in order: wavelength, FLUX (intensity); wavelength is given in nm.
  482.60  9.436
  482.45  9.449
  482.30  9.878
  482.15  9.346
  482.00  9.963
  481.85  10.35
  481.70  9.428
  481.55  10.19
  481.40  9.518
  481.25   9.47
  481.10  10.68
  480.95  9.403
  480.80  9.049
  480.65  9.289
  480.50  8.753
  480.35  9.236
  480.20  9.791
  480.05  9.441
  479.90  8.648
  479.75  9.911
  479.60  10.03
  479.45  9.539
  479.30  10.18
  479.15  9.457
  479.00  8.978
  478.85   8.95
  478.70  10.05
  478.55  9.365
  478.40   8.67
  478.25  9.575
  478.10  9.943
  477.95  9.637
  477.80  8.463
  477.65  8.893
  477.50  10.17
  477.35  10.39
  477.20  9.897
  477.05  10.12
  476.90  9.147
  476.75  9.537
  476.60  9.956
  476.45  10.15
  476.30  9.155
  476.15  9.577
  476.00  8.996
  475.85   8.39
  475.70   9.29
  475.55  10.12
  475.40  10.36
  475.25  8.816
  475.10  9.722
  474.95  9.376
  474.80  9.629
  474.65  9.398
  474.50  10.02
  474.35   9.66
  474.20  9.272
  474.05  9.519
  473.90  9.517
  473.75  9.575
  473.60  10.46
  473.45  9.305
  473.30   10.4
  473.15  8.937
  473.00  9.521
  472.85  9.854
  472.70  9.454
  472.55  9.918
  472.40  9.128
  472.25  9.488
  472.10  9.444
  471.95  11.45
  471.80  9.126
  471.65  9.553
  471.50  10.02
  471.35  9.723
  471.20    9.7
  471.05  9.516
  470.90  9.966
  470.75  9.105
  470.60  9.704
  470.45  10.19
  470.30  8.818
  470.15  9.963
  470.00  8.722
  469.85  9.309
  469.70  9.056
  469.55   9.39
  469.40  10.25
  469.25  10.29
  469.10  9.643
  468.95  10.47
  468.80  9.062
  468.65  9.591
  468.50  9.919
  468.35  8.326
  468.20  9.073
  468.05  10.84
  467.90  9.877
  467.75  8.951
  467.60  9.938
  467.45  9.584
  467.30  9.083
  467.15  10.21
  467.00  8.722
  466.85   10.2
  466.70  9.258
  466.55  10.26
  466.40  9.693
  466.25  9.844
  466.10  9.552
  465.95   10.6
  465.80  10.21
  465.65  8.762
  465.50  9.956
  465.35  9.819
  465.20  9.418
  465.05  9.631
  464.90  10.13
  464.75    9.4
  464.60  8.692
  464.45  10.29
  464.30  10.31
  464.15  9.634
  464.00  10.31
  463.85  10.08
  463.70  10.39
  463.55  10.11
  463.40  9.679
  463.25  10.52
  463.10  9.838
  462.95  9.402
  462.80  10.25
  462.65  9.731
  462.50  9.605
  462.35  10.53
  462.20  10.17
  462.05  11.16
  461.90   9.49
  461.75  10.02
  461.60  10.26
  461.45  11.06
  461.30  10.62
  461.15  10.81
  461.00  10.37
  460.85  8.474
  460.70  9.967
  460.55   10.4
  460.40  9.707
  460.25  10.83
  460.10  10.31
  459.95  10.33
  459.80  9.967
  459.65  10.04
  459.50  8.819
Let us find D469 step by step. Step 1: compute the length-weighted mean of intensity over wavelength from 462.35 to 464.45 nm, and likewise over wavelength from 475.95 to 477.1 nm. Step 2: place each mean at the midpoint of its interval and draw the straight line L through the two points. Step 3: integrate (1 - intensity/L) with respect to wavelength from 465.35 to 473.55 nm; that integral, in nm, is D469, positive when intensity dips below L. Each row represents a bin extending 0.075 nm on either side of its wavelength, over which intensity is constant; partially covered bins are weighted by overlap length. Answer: 0.14 nm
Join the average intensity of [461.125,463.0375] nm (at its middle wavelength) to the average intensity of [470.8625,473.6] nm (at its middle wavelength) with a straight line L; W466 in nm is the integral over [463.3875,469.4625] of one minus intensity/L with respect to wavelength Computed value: 0.15 nm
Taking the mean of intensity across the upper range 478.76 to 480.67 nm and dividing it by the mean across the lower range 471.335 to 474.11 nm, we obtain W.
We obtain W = 0.97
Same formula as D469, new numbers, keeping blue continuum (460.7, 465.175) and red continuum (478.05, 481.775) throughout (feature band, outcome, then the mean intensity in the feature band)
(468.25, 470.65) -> 0.07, 9.54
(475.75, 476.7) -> 0.02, 9.37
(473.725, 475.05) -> 0.02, 9.55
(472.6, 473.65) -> 0.00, 9.69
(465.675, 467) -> 0.01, 9.84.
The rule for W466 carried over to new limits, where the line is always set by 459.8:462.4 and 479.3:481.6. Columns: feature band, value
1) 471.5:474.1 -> 0.034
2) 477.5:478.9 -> 0.042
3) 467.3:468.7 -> 0.064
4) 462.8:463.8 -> 0.016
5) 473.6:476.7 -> 0.061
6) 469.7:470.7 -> 0.051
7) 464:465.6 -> 0.060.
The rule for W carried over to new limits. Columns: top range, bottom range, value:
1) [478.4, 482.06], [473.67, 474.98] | 1.00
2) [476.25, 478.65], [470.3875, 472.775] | 0.99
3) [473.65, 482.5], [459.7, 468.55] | 0.96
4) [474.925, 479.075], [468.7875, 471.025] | 0.99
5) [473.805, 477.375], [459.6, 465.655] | 0.95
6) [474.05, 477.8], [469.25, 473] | 0.99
